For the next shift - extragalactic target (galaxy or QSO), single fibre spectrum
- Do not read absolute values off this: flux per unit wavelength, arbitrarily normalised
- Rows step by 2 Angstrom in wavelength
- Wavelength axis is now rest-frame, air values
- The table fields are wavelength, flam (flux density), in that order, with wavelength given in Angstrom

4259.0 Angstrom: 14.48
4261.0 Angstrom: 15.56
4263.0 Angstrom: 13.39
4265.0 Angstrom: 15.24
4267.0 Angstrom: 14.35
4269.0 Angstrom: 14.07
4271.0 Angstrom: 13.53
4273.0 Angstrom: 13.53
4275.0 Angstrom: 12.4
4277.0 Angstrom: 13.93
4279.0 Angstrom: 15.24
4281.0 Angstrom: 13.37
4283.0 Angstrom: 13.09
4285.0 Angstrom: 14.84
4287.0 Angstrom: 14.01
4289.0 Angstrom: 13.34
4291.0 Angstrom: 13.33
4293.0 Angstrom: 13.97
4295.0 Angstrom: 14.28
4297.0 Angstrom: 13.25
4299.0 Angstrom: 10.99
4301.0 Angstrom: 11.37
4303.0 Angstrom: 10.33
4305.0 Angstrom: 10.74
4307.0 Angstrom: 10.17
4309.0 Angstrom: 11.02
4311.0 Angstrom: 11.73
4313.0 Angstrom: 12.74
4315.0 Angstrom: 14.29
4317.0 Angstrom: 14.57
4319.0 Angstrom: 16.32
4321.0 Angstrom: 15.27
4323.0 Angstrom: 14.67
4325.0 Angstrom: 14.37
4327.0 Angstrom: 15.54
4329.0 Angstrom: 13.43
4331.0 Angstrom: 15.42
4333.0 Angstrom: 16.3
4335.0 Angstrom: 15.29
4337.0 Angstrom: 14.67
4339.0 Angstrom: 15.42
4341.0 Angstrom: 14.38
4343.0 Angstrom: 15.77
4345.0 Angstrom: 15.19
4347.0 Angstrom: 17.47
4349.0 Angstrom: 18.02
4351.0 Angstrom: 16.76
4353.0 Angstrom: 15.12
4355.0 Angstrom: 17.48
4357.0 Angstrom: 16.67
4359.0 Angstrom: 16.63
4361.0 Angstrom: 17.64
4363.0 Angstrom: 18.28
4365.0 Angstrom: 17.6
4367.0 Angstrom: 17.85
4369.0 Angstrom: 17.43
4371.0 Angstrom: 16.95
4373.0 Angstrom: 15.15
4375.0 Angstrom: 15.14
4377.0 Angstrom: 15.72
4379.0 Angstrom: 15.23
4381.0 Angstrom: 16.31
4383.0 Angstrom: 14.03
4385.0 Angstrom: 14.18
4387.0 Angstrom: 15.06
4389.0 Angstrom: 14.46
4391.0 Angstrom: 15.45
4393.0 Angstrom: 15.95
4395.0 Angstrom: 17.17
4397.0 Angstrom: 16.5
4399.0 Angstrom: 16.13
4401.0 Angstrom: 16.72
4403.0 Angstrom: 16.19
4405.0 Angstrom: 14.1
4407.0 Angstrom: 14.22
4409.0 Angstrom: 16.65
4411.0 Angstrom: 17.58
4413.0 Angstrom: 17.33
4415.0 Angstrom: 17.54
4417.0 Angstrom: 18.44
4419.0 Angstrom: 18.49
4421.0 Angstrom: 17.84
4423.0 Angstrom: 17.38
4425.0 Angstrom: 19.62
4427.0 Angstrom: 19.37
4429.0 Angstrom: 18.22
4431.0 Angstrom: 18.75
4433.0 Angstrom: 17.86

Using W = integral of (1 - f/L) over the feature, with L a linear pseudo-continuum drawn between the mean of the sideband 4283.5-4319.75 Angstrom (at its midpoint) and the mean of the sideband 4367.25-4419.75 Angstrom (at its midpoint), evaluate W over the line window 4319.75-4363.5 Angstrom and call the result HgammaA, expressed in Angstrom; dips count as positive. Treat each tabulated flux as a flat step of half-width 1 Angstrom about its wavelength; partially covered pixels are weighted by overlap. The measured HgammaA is -4.95 Angstrom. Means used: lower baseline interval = 12.8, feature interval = 15.9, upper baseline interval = 16.1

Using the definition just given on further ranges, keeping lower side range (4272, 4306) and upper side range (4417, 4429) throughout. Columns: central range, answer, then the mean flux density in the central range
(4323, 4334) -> -0.2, 15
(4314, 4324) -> -0.5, 15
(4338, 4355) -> -0.8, 16.1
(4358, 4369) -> -1.0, 17.6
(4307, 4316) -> 1.2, 12.2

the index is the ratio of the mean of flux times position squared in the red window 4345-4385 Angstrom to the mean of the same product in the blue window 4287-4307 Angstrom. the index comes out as 1.38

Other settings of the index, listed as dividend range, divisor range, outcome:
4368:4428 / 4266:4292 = 1.26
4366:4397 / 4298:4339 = 1.20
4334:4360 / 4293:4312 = 1.41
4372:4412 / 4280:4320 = 1.26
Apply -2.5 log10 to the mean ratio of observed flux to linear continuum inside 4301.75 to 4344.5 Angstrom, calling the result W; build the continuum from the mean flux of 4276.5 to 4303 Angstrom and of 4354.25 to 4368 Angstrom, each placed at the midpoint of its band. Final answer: 0.10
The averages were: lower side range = 13.3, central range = 13.9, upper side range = 17.4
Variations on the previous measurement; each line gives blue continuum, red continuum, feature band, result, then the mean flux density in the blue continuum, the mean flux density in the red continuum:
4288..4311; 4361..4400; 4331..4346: -0.10 mag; 12.1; 16.1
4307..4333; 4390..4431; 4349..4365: -0.12 mag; 14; 17.1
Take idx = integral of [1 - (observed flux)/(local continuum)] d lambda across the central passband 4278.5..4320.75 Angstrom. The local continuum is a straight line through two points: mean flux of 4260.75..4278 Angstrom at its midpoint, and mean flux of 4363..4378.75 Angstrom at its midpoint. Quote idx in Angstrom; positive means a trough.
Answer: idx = 4.9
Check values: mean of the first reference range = 13.9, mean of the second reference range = 16.6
